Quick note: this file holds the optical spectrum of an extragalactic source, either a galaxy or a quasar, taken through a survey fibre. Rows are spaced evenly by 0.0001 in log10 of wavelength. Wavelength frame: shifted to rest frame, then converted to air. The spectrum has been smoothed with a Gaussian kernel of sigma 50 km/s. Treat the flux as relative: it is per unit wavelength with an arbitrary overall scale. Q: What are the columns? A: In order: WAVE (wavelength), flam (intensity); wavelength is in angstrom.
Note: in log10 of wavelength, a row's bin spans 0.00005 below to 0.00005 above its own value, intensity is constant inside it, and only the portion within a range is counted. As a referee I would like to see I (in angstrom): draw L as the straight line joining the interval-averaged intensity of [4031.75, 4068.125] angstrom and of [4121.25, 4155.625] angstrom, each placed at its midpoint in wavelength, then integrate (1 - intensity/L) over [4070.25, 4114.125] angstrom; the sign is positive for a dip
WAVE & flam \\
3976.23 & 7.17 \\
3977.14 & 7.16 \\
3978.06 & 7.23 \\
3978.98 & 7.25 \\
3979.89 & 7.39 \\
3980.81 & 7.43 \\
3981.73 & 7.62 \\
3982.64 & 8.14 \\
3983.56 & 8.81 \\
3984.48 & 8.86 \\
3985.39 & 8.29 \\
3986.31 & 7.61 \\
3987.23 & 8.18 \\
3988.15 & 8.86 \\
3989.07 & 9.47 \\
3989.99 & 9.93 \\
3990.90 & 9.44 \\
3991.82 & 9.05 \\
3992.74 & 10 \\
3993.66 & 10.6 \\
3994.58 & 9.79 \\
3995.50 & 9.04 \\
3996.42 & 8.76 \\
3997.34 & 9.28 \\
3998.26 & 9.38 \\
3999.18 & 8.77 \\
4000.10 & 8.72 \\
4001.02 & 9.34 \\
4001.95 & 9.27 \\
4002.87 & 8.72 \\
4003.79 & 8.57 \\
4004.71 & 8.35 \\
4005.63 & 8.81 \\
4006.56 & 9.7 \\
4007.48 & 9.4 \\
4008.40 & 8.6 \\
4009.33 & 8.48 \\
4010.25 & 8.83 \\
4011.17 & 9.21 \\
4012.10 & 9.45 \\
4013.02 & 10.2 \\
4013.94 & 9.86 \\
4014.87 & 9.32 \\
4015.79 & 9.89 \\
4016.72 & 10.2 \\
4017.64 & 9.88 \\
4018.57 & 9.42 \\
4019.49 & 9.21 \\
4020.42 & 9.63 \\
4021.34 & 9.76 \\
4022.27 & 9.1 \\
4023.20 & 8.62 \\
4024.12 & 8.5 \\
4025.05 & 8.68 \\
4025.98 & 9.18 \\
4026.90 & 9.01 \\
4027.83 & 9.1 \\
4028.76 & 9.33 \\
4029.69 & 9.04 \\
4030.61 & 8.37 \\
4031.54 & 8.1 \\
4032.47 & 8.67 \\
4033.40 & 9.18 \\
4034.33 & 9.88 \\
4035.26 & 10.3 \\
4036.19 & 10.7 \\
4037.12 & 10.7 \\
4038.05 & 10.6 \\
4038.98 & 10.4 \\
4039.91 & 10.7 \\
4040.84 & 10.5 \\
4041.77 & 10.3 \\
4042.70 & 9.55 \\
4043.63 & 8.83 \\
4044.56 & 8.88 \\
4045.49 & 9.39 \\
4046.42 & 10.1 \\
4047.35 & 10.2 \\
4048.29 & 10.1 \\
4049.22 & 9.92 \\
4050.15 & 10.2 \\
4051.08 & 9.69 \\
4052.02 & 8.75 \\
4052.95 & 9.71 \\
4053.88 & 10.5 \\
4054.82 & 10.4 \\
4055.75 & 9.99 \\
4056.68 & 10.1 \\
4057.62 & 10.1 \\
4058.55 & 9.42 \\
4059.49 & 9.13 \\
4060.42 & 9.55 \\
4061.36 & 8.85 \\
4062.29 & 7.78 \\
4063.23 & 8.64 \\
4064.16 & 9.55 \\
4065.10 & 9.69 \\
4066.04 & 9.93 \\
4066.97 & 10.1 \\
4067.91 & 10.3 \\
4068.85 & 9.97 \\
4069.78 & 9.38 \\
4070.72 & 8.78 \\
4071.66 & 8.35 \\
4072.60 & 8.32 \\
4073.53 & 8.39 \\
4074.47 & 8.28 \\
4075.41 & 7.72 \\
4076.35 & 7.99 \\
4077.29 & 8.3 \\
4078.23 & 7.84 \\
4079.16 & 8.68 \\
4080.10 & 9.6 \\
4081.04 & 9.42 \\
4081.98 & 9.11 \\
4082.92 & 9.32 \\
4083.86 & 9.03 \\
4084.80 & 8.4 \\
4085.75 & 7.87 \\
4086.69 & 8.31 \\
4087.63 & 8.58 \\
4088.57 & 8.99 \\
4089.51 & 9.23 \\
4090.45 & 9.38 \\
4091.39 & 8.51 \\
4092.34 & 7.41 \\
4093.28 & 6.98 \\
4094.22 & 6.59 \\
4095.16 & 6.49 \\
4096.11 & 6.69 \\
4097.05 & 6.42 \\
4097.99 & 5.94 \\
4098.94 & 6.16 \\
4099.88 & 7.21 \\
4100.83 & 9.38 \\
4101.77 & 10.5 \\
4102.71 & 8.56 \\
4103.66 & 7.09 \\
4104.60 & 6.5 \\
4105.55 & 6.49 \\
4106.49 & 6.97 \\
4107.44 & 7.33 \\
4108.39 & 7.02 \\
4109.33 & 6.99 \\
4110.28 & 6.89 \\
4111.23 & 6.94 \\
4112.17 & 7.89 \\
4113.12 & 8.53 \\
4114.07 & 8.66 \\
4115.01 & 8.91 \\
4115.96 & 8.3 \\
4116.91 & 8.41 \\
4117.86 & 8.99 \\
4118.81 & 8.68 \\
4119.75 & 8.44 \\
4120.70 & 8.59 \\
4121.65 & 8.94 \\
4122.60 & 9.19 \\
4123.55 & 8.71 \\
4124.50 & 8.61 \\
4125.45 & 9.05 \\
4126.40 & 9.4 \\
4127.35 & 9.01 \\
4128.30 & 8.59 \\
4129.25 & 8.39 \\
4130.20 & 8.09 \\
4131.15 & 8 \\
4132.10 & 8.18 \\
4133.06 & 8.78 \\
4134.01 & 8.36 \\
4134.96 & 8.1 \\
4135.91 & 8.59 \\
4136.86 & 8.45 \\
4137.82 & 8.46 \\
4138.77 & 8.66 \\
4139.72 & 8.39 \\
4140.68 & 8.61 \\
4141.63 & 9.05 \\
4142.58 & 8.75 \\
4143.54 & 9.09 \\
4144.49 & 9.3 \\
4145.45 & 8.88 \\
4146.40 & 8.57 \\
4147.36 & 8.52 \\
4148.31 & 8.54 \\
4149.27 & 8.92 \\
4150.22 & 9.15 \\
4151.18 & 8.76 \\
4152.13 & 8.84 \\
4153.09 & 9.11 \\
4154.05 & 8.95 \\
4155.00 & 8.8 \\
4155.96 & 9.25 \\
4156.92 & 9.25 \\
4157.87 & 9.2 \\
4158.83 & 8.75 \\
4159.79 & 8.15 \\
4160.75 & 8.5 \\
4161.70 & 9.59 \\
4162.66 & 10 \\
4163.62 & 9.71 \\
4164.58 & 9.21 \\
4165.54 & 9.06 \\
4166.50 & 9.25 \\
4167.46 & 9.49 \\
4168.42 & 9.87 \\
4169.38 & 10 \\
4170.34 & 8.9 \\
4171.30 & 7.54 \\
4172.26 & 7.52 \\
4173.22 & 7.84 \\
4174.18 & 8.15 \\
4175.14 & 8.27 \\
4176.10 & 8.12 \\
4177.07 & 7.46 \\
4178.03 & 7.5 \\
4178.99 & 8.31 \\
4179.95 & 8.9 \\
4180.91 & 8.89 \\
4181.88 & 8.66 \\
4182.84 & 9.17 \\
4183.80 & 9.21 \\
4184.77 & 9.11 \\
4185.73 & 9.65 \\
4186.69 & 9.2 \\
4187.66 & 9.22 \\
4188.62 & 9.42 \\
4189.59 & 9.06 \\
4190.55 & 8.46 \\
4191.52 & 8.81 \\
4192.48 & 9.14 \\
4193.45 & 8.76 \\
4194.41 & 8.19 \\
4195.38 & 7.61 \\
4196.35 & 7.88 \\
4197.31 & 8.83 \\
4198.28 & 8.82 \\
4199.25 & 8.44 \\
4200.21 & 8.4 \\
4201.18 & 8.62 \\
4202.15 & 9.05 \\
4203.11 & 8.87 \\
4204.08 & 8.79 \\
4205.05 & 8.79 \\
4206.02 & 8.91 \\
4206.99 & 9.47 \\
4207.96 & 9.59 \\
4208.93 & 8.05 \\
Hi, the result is 6.2 angstrom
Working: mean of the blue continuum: 9.76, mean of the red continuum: 8.72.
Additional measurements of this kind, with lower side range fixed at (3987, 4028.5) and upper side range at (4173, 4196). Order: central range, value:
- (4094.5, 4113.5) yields 3.5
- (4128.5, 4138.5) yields 0.5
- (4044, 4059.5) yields -1.2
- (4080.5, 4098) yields 1.7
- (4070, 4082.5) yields 0.6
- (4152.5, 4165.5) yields -0.6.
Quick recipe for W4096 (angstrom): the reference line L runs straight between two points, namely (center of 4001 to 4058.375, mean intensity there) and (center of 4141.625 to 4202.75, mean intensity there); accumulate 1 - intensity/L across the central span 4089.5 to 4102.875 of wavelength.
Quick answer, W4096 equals 2.27 angstrom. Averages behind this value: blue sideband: 9.51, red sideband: 8.81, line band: 7.63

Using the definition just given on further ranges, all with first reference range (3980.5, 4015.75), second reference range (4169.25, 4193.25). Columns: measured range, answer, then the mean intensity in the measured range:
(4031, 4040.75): -1.1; 9.93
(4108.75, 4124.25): 0.8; 8.31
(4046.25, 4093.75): -1.2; 9.11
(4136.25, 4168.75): -1.0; 8.97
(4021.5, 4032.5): 0.2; 8.84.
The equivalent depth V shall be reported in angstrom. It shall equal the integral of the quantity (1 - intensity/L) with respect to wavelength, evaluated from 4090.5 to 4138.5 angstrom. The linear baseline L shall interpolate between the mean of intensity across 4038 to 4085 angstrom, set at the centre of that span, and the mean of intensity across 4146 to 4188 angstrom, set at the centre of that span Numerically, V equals 5.8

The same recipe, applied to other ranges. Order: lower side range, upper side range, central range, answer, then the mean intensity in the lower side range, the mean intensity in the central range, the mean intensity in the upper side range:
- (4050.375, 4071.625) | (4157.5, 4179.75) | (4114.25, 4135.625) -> 1.0 angstrom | 9.54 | 8.63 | 8.71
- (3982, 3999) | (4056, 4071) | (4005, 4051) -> -1.2 angstrom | 9.07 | 9.51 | 9.47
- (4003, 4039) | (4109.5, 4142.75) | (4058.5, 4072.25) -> -0.5 angstrom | 9.32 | 9.28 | 8.49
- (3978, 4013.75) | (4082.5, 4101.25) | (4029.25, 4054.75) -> -4.2 angstrom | 8.87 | 9.76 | 7.83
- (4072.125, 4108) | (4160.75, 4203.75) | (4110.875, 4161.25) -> -1.7 angstrom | 8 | 8.67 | 8.77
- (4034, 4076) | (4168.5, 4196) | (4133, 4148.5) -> 0.5 angstrom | 9.61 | 8.65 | 8.62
